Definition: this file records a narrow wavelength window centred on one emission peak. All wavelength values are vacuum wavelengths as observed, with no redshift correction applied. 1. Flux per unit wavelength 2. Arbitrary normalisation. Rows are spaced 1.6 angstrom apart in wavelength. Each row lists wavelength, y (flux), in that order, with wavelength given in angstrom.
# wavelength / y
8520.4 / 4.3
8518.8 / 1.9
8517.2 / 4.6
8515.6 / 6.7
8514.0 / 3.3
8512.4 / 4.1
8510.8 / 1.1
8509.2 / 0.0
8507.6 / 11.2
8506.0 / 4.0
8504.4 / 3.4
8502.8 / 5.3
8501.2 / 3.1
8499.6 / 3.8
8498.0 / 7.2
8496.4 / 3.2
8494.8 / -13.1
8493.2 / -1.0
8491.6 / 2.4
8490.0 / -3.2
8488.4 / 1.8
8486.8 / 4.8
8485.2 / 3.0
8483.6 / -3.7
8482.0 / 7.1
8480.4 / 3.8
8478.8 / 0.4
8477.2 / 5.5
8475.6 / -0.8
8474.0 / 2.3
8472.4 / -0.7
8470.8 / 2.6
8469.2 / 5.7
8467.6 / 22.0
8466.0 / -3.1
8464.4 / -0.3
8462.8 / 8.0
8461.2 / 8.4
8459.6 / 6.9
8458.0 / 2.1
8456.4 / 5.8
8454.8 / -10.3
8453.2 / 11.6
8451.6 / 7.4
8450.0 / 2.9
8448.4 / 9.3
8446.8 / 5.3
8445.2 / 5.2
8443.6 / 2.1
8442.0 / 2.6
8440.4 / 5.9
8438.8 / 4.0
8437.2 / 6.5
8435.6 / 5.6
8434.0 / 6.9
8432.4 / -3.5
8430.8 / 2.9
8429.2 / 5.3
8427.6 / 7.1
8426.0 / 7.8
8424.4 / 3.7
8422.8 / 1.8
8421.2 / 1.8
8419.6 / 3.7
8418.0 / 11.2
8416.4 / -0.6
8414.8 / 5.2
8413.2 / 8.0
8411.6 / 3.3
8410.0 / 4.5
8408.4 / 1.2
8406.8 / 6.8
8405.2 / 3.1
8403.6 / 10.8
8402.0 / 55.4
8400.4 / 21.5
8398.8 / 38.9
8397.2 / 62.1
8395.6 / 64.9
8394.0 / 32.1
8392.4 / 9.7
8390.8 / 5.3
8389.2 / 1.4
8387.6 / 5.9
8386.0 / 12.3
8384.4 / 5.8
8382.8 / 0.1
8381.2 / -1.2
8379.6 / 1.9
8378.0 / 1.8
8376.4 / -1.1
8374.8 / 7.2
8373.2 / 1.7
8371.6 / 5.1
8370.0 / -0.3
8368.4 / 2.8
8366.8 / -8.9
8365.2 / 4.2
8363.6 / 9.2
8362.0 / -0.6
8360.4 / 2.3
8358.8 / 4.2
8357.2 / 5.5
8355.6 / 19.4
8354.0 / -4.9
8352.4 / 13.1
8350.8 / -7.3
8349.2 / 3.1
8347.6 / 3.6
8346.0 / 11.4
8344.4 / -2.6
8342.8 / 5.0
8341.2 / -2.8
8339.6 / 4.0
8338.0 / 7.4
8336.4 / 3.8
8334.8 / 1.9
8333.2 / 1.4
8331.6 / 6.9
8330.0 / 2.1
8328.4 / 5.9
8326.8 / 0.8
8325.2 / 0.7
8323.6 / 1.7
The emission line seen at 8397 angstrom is H-beta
